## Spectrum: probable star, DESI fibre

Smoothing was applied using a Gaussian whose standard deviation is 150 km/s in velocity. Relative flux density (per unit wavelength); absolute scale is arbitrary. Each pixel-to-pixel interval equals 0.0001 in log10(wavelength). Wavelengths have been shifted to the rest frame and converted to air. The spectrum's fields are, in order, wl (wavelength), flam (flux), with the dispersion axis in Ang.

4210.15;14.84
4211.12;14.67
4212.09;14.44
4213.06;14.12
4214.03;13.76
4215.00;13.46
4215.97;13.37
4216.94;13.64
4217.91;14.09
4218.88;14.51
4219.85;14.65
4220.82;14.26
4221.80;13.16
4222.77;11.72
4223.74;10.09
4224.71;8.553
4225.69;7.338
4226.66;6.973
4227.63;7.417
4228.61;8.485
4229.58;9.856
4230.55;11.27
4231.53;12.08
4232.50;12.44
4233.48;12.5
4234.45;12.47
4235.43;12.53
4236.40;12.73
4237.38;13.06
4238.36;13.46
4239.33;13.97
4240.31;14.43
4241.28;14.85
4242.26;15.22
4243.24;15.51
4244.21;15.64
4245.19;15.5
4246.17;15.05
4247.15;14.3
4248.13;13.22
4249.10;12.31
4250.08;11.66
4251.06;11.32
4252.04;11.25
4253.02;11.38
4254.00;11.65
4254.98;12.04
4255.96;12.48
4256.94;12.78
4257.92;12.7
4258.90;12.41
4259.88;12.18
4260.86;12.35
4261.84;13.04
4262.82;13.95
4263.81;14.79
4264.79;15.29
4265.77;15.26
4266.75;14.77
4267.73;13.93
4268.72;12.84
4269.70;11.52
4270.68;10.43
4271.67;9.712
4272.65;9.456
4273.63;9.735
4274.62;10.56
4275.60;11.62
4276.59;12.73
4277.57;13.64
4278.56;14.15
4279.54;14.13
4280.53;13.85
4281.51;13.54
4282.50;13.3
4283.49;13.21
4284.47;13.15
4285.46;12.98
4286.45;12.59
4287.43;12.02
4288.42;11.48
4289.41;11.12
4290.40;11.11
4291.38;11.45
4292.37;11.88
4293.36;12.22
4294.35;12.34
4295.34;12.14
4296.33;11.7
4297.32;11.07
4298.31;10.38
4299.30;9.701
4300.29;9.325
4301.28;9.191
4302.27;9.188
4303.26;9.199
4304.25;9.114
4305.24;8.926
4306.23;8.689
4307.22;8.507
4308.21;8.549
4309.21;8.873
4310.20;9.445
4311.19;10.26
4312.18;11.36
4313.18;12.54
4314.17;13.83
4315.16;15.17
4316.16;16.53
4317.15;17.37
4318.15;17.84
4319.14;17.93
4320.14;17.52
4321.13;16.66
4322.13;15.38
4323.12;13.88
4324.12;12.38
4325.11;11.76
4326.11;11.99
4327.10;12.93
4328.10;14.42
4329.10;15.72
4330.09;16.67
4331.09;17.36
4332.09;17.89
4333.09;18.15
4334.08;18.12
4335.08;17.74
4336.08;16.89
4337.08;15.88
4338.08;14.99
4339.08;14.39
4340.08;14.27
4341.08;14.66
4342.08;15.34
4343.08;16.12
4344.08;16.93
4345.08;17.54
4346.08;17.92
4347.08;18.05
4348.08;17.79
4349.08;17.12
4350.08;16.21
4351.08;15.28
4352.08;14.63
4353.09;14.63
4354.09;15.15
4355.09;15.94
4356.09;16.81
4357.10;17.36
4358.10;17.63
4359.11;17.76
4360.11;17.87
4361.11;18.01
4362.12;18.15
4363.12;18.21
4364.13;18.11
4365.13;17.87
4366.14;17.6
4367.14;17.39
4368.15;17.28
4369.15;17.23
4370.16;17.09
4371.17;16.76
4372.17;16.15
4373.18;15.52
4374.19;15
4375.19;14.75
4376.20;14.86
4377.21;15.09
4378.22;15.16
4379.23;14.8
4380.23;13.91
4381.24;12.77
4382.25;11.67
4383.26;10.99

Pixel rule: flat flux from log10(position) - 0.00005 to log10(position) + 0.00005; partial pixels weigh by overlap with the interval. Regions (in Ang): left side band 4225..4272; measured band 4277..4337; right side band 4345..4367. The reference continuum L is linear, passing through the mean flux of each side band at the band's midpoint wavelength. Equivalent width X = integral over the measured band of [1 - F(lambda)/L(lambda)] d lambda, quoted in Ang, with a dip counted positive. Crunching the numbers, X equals 8.0 Ang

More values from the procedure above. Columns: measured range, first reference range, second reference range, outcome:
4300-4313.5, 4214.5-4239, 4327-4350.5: 5.0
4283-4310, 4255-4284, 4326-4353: 6.3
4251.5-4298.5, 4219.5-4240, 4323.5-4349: 3.0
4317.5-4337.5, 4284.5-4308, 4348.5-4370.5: -3.0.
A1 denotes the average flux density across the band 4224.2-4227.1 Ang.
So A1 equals 7.65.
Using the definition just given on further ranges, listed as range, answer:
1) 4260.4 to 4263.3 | 13.1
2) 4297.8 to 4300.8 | 9.8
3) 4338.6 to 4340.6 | 14.3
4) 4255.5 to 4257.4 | 12.6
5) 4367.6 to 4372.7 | 16.9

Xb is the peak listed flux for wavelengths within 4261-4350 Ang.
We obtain 18.15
